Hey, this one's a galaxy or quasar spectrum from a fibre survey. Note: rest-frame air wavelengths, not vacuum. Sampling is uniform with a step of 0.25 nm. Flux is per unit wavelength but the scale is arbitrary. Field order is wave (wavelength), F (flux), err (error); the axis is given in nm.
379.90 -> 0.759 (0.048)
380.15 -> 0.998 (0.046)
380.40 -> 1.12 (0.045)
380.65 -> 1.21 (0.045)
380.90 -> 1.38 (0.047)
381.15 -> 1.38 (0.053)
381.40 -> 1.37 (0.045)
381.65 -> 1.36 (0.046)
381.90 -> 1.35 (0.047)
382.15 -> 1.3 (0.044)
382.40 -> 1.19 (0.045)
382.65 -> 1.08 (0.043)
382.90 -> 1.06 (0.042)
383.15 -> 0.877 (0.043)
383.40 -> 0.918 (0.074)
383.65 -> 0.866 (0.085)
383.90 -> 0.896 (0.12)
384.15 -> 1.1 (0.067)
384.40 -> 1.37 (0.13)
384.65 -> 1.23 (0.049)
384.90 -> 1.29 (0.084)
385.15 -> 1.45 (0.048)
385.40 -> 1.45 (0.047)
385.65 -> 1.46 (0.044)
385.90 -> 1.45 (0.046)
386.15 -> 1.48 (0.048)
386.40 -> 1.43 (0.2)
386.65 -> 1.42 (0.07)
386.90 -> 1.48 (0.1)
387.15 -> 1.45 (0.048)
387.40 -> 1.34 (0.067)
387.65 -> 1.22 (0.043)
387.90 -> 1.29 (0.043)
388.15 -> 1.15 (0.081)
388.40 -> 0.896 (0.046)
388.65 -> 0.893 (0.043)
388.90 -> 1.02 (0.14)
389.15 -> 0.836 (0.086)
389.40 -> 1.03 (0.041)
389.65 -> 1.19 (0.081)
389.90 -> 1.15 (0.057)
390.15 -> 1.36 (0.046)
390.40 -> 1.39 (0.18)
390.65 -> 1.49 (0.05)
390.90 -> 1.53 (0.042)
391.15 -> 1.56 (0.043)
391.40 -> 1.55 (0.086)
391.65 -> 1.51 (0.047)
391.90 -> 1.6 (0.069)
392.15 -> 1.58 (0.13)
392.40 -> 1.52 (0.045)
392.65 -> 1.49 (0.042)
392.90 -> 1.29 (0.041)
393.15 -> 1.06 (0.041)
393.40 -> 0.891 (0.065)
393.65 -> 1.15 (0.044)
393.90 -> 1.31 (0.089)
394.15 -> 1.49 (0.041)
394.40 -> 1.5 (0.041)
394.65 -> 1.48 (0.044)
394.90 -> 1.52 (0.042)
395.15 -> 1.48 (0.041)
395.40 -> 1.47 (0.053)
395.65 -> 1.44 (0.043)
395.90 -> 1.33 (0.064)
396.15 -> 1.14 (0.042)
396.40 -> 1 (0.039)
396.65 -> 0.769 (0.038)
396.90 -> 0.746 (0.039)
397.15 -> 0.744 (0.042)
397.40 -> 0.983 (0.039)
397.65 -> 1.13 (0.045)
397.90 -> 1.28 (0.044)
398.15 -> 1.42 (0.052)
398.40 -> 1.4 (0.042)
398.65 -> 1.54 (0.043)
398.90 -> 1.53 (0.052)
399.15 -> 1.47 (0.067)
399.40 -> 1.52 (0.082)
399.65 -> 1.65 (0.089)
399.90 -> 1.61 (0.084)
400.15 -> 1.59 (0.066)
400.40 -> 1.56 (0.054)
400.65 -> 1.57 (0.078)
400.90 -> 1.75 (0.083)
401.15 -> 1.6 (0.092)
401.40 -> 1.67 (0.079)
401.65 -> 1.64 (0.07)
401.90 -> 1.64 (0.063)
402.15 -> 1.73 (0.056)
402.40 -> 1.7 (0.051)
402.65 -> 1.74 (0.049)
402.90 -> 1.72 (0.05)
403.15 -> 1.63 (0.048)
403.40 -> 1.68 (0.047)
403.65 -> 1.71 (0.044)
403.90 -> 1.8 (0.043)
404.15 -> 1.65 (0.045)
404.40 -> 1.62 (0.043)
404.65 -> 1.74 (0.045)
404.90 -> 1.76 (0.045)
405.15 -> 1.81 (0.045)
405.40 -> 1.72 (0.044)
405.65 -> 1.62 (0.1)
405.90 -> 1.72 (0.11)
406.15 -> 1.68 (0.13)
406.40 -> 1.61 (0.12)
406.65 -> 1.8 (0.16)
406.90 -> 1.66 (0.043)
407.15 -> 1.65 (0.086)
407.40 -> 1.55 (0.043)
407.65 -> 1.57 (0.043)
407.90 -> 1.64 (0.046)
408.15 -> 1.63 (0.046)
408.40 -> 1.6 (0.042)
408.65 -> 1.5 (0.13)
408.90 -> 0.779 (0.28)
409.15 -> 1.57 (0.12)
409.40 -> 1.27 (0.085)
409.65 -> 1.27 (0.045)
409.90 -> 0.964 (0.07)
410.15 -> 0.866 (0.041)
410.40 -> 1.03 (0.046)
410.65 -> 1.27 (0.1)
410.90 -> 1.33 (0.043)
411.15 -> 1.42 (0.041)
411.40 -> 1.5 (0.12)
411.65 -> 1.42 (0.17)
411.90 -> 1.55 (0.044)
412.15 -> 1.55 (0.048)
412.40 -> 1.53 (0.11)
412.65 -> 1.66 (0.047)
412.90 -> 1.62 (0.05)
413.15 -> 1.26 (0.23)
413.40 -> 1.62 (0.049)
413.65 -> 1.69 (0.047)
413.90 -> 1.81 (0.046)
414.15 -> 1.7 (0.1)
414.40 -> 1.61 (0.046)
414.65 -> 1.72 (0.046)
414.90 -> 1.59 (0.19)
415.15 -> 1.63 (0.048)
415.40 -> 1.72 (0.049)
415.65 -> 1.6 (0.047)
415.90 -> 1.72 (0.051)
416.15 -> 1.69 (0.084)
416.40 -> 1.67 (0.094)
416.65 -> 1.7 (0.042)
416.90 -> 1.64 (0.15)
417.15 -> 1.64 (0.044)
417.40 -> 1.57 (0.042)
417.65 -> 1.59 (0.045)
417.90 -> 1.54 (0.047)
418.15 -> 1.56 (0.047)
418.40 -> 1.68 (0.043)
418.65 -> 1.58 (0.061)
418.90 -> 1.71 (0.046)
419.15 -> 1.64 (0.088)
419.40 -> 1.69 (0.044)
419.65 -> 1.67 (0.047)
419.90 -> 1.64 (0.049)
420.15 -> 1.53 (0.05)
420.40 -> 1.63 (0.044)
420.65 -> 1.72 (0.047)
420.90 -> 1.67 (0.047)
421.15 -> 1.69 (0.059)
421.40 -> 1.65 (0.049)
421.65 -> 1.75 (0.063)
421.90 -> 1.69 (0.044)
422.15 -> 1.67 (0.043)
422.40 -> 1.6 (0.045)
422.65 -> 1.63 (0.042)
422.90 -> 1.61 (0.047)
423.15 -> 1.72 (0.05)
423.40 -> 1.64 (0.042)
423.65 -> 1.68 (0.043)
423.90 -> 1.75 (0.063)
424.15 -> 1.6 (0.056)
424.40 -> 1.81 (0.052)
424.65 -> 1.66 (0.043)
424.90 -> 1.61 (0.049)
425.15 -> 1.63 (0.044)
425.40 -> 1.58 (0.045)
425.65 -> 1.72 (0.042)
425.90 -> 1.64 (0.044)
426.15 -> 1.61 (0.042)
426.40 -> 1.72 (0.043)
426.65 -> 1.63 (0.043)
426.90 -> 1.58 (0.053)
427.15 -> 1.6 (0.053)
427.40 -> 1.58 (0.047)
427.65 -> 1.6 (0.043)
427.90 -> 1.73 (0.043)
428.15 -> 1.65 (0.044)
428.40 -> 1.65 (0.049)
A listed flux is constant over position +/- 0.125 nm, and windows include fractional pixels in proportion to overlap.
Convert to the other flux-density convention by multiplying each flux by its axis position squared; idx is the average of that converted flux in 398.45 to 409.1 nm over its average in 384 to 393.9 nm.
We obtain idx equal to 1.3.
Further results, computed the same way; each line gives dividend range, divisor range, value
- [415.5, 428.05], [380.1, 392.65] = 1.54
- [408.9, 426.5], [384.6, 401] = 1.34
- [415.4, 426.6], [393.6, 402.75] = 1.31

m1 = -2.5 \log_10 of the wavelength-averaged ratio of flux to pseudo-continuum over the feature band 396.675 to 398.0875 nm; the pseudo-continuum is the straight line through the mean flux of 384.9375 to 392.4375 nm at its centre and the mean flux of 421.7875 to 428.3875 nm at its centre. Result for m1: 0.395 mag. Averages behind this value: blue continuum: 1.34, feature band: 0.982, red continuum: 1.65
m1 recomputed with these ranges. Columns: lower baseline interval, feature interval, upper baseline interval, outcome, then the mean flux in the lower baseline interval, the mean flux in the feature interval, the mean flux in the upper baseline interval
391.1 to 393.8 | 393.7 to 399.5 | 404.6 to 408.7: 0.14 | 1.38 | 1.29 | 1.66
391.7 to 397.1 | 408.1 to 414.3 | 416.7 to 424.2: 0.08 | 1.29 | 1.41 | 1.65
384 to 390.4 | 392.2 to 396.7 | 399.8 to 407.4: 0.10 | 1.26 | 1.31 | 1.68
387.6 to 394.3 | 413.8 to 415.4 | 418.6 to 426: -0.07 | 1.28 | 1.68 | 1.66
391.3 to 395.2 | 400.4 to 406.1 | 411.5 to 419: -0.13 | 1.4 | 1.69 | 1.62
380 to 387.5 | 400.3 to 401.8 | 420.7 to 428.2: -0.15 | 1.26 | 1.63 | 1.66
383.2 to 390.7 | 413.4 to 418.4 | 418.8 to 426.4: -0.05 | 1.23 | 1.65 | 1.66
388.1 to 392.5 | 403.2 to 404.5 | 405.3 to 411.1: -0.20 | 1.29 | 1.69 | 1.45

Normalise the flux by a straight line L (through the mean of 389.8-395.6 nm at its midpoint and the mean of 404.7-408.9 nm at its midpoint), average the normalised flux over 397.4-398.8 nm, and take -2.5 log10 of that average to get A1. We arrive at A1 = 0.13 mag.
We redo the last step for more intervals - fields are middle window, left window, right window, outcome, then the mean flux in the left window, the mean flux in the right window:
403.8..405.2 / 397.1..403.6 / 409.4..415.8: -0.14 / 1.53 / 1.47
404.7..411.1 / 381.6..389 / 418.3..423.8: 0.01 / 1.22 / 1.66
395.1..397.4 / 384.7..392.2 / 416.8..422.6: 0.26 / 1.33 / 1.64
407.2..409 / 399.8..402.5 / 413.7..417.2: 0.12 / 1.64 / 1.68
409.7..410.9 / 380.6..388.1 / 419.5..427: 0.38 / 1.27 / 1.66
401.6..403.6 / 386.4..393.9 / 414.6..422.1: -0.17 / 1.29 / 1.65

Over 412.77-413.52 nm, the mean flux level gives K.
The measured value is 1.5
